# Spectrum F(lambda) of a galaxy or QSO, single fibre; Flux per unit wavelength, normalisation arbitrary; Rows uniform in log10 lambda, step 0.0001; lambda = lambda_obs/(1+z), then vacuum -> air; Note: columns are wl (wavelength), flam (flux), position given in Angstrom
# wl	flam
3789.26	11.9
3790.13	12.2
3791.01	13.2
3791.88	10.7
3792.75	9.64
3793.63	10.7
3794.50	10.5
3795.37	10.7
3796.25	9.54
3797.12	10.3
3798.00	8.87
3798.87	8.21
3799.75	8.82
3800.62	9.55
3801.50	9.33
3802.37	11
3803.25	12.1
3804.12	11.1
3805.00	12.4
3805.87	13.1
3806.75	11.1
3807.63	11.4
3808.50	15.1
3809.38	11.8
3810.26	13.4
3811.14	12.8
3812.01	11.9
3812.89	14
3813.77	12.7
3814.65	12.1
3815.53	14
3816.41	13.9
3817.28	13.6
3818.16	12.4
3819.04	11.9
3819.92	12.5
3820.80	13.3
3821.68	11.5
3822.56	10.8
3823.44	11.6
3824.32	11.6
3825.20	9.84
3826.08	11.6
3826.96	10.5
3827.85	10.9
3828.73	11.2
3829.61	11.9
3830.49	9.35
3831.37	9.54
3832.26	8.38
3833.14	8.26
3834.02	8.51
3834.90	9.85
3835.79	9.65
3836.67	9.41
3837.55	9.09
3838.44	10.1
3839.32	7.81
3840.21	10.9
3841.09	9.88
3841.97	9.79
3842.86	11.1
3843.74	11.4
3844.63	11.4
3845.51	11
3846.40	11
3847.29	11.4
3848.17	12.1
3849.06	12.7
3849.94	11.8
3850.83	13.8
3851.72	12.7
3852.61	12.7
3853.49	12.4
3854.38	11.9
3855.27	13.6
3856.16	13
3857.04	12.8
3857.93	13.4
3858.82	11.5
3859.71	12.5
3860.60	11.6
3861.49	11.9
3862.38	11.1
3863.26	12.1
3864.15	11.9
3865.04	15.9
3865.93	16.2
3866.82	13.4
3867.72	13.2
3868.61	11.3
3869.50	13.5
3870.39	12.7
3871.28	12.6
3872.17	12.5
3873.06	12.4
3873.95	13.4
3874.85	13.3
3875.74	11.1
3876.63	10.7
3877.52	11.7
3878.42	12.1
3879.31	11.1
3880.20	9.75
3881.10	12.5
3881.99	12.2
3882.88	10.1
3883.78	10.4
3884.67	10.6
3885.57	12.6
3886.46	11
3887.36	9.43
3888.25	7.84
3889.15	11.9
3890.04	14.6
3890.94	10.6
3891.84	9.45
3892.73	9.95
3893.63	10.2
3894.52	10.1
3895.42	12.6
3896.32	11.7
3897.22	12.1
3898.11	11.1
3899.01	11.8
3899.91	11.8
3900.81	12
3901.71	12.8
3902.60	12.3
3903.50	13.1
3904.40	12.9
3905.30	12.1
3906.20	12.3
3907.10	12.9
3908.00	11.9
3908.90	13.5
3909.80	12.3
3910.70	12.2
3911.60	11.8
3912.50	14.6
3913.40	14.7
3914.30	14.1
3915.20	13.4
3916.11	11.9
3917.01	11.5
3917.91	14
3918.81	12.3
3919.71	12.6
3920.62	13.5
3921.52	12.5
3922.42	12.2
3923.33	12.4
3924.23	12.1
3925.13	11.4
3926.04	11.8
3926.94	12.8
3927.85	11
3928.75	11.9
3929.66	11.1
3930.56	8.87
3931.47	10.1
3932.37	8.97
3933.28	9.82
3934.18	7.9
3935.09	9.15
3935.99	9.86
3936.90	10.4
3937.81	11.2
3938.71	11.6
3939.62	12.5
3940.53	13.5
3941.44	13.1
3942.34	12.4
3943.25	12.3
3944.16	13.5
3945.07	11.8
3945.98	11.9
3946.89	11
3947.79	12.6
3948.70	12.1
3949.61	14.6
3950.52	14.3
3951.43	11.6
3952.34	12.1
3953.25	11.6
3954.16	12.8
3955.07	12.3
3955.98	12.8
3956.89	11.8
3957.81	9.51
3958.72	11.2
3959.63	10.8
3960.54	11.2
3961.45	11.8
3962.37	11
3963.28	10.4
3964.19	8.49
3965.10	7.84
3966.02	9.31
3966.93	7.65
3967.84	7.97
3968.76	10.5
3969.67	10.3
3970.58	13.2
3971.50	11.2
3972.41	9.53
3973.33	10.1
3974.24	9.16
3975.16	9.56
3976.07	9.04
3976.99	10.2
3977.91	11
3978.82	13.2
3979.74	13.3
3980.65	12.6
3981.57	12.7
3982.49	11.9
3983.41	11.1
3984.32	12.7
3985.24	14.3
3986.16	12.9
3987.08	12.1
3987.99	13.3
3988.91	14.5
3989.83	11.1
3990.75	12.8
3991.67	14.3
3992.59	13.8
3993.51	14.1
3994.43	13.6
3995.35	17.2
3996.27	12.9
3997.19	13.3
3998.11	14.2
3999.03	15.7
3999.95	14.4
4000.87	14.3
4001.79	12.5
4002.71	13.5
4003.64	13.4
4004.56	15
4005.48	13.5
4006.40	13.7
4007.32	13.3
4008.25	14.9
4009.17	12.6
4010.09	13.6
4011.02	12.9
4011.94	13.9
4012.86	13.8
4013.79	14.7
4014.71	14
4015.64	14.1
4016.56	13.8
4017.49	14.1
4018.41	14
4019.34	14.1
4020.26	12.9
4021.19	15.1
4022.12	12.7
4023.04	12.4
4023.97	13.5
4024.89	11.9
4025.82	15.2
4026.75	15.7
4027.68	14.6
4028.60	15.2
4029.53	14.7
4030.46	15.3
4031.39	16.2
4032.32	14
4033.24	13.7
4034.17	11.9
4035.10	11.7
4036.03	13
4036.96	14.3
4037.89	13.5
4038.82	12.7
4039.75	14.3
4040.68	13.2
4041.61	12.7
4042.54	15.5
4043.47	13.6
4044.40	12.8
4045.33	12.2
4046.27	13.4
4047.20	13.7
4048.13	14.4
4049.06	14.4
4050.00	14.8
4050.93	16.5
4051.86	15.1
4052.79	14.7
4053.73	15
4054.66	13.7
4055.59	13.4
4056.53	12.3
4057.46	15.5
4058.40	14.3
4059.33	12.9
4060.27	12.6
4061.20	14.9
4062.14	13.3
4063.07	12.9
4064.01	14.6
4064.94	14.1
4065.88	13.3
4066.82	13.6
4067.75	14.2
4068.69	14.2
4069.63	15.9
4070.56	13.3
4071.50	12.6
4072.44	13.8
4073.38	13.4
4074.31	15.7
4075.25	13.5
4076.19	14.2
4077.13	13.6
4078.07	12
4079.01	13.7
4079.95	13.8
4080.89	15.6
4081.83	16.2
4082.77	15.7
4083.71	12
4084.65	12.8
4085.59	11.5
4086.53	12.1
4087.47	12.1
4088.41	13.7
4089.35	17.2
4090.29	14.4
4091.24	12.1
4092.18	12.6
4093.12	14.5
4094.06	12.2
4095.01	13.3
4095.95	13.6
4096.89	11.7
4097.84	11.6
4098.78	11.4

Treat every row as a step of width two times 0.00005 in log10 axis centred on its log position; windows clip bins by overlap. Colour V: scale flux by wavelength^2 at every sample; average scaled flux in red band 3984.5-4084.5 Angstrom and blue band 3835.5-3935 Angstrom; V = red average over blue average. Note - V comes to 1.3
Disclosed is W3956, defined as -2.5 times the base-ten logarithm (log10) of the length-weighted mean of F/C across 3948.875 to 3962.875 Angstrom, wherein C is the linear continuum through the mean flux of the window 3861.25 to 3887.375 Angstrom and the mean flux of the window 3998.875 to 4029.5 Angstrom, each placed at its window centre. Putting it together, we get 0.10 mag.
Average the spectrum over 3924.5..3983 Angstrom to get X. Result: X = 11.1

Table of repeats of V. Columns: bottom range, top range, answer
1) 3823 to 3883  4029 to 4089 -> 1.33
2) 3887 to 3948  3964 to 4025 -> 1.12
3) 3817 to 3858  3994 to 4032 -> 1.38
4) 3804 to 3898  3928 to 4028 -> 1.13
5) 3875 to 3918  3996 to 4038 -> 1.25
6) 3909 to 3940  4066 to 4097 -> 1.26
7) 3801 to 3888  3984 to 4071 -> 1.30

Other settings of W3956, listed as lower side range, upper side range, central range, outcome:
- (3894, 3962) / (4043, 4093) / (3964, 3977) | 0.29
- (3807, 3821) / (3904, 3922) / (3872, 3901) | 0.14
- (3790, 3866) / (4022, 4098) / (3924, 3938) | 0.19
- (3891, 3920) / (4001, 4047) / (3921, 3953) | 0.09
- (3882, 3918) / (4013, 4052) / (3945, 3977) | 0.17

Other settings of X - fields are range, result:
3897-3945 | 12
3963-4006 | 12.1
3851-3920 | 12.2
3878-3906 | 11.4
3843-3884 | 12.3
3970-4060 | 13.4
